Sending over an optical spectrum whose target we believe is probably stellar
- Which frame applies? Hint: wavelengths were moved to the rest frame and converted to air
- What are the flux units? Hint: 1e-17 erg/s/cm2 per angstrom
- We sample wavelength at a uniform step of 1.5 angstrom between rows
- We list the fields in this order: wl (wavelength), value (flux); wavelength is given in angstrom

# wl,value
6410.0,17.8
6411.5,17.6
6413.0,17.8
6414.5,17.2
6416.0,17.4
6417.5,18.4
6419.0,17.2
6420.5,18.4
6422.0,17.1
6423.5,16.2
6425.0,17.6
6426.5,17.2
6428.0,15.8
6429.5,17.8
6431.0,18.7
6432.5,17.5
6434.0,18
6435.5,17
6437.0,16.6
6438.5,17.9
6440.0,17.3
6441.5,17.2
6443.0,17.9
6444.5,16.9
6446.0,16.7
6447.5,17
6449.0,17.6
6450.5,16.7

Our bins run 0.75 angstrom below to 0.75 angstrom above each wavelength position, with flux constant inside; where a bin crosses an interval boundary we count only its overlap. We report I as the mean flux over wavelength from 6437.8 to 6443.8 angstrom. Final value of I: 17.6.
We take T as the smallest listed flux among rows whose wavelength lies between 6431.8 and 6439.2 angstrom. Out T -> 16.6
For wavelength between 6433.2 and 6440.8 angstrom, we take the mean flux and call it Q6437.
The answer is 17.4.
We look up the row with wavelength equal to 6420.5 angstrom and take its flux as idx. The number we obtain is 18.4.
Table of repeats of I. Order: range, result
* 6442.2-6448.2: 17.1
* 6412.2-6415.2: 17.5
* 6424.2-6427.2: 17.4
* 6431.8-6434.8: 17.7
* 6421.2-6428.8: 16.8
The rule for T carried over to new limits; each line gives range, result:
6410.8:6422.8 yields 17.1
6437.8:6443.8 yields 17.2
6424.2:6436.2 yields 15.8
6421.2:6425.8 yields 16.2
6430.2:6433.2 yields 17.5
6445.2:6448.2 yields 16.7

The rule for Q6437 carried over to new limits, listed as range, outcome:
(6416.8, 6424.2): 17.5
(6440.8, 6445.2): 17.3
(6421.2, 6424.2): 16.7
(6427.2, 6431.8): 17.4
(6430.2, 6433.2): 18.1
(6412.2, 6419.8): 17.6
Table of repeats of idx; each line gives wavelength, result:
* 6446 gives 16.7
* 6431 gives 18.7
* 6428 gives 15.8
